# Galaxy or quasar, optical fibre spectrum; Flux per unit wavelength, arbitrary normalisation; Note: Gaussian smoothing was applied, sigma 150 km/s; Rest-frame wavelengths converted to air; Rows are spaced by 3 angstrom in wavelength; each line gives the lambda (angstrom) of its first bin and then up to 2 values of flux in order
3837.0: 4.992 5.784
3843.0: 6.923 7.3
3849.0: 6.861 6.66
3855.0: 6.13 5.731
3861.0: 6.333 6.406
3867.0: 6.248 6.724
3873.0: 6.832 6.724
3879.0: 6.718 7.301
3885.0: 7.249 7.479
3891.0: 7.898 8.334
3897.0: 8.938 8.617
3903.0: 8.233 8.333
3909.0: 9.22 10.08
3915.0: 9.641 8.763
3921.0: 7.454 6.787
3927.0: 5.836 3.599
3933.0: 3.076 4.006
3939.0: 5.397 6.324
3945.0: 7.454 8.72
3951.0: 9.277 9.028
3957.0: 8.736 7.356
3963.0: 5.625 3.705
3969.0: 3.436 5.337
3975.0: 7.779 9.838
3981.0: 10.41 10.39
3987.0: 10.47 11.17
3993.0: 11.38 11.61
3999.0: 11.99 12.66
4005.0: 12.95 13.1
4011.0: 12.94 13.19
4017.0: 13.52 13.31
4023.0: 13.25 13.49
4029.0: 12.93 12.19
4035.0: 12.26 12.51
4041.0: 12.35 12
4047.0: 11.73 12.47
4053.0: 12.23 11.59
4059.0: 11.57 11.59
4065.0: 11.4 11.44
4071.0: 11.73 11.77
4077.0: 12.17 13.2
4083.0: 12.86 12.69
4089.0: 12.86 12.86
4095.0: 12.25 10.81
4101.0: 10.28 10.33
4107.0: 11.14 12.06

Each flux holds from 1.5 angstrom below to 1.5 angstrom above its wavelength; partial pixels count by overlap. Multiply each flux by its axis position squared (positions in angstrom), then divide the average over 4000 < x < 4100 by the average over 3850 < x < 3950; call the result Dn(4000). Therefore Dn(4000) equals 1.89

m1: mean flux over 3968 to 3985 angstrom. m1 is 7.92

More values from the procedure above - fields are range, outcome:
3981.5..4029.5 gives 12.3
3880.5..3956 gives 7.49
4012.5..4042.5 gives 12.9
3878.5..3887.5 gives 7.17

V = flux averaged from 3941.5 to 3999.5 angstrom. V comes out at 8.48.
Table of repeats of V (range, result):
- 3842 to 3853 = 6.95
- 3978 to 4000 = 11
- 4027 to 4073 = 12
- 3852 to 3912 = 7.39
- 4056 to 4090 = 12.1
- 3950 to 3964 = 8.04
